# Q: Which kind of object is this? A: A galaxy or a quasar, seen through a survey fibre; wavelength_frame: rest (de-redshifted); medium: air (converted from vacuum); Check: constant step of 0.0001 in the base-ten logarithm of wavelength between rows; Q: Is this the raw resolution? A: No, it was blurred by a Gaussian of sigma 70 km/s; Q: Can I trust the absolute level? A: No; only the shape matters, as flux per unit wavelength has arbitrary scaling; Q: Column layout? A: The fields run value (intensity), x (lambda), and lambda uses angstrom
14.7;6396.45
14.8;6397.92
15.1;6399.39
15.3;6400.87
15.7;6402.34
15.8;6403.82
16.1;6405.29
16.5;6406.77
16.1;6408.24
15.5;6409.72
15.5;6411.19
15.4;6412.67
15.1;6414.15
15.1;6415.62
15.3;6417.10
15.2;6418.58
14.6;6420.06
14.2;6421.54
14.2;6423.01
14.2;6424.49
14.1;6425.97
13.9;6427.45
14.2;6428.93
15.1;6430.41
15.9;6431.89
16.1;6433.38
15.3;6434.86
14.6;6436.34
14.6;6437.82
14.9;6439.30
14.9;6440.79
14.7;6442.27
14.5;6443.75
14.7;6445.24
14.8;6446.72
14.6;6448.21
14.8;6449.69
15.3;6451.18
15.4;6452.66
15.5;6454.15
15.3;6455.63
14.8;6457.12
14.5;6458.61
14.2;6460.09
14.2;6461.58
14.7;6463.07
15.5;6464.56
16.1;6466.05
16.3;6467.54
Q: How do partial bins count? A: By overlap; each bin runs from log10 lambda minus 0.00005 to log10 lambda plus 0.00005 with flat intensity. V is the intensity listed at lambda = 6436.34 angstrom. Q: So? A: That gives 14.6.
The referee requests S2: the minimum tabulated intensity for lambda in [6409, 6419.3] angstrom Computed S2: 15.1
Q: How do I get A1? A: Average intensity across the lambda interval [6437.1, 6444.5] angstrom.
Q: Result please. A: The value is 14.7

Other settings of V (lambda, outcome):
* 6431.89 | 15.9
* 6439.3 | 14.9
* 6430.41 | 15.1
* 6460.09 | 14.2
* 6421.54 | 14.2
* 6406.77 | 16.5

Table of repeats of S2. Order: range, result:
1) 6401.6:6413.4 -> 15.4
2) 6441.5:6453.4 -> 14.5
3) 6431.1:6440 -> 14.6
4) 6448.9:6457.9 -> 14.8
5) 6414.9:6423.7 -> 14.2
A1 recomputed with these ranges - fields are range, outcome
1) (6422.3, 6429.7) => 14.1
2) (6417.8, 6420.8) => 14.9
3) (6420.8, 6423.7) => 14.2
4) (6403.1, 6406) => 16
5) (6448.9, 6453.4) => 15.2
